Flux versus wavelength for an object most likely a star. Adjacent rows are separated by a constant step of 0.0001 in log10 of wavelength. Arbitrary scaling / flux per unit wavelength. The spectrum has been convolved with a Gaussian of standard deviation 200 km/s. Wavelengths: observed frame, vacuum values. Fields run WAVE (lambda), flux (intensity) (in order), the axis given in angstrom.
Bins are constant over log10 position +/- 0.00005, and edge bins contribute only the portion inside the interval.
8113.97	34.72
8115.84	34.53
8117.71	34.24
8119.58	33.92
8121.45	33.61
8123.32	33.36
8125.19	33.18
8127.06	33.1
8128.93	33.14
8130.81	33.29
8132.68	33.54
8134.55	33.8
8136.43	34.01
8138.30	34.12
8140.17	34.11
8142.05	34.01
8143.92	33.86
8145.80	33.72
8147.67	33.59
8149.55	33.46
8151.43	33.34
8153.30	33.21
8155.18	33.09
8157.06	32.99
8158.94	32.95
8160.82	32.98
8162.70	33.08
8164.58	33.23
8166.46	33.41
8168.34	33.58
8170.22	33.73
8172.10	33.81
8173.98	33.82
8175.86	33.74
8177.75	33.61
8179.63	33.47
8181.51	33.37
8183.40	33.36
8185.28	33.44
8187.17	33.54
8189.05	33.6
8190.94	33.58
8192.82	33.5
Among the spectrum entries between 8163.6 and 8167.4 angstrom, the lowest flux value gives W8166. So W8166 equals 33.23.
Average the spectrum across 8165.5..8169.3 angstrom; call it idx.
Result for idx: 33.5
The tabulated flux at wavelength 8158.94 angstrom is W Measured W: 32.95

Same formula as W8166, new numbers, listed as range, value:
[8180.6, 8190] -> 33.36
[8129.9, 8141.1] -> 33.29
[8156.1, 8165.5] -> 32.95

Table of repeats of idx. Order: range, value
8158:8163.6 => 33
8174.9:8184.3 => 33.5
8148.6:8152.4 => 33.4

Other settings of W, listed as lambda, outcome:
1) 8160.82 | 32.98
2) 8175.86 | 33.74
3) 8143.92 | 33.86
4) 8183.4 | 33.36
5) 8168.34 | 33.58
